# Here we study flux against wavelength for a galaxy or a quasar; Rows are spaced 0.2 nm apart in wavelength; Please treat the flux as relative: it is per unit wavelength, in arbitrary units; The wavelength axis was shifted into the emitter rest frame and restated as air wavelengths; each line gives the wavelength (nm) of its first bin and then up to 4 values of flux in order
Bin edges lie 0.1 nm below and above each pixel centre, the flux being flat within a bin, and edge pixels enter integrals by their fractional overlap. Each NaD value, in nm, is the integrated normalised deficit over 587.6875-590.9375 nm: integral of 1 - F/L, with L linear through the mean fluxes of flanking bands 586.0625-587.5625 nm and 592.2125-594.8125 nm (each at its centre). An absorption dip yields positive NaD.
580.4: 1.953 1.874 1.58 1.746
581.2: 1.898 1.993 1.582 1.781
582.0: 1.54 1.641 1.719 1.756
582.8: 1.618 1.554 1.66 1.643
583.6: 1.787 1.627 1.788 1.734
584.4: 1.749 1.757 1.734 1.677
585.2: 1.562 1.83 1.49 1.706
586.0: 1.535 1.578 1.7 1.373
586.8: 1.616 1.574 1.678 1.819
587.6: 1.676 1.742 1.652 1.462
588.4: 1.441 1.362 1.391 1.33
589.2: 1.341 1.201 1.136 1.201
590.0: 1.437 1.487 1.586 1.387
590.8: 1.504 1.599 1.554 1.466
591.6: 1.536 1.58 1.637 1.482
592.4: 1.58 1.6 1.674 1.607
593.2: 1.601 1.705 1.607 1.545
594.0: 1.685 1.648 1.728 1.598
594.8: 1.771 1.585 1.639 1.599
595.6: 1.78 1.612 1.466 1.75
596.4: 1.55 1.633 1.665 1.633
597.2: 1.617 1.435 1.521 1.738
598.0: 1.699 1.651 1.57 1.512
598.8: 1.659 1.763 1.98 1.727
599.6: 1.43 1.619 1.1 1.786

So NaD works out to 0.411 nm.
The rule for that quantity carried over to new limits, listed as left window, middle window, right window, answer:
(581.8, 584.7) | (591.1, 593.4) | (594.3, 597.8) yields 0.089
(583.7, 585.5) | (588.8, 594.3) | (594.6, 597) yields 0.534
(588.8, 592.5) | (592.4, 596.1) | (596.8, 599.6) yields -0.225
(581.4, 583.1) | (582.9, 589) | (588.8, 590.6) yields -0.475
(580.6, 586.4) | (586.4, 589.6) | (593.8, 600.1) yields 0.315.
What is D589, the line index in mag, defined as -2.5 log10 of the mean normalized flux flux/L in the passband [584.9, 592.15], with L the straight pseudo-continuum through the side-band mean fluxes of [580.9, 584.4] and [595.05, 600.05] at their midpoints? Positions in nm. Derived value 0.103 mag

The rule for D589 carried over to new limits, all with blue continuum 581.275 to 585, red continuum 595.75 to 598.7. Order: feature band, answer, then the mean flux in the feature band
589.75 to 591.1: 0.13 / 1.47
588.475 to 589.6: 0.26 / 1.31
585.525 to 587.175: 0.07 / 1.58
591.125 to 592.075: 0.06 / 1.55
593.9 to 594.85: -0.04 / 1.68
